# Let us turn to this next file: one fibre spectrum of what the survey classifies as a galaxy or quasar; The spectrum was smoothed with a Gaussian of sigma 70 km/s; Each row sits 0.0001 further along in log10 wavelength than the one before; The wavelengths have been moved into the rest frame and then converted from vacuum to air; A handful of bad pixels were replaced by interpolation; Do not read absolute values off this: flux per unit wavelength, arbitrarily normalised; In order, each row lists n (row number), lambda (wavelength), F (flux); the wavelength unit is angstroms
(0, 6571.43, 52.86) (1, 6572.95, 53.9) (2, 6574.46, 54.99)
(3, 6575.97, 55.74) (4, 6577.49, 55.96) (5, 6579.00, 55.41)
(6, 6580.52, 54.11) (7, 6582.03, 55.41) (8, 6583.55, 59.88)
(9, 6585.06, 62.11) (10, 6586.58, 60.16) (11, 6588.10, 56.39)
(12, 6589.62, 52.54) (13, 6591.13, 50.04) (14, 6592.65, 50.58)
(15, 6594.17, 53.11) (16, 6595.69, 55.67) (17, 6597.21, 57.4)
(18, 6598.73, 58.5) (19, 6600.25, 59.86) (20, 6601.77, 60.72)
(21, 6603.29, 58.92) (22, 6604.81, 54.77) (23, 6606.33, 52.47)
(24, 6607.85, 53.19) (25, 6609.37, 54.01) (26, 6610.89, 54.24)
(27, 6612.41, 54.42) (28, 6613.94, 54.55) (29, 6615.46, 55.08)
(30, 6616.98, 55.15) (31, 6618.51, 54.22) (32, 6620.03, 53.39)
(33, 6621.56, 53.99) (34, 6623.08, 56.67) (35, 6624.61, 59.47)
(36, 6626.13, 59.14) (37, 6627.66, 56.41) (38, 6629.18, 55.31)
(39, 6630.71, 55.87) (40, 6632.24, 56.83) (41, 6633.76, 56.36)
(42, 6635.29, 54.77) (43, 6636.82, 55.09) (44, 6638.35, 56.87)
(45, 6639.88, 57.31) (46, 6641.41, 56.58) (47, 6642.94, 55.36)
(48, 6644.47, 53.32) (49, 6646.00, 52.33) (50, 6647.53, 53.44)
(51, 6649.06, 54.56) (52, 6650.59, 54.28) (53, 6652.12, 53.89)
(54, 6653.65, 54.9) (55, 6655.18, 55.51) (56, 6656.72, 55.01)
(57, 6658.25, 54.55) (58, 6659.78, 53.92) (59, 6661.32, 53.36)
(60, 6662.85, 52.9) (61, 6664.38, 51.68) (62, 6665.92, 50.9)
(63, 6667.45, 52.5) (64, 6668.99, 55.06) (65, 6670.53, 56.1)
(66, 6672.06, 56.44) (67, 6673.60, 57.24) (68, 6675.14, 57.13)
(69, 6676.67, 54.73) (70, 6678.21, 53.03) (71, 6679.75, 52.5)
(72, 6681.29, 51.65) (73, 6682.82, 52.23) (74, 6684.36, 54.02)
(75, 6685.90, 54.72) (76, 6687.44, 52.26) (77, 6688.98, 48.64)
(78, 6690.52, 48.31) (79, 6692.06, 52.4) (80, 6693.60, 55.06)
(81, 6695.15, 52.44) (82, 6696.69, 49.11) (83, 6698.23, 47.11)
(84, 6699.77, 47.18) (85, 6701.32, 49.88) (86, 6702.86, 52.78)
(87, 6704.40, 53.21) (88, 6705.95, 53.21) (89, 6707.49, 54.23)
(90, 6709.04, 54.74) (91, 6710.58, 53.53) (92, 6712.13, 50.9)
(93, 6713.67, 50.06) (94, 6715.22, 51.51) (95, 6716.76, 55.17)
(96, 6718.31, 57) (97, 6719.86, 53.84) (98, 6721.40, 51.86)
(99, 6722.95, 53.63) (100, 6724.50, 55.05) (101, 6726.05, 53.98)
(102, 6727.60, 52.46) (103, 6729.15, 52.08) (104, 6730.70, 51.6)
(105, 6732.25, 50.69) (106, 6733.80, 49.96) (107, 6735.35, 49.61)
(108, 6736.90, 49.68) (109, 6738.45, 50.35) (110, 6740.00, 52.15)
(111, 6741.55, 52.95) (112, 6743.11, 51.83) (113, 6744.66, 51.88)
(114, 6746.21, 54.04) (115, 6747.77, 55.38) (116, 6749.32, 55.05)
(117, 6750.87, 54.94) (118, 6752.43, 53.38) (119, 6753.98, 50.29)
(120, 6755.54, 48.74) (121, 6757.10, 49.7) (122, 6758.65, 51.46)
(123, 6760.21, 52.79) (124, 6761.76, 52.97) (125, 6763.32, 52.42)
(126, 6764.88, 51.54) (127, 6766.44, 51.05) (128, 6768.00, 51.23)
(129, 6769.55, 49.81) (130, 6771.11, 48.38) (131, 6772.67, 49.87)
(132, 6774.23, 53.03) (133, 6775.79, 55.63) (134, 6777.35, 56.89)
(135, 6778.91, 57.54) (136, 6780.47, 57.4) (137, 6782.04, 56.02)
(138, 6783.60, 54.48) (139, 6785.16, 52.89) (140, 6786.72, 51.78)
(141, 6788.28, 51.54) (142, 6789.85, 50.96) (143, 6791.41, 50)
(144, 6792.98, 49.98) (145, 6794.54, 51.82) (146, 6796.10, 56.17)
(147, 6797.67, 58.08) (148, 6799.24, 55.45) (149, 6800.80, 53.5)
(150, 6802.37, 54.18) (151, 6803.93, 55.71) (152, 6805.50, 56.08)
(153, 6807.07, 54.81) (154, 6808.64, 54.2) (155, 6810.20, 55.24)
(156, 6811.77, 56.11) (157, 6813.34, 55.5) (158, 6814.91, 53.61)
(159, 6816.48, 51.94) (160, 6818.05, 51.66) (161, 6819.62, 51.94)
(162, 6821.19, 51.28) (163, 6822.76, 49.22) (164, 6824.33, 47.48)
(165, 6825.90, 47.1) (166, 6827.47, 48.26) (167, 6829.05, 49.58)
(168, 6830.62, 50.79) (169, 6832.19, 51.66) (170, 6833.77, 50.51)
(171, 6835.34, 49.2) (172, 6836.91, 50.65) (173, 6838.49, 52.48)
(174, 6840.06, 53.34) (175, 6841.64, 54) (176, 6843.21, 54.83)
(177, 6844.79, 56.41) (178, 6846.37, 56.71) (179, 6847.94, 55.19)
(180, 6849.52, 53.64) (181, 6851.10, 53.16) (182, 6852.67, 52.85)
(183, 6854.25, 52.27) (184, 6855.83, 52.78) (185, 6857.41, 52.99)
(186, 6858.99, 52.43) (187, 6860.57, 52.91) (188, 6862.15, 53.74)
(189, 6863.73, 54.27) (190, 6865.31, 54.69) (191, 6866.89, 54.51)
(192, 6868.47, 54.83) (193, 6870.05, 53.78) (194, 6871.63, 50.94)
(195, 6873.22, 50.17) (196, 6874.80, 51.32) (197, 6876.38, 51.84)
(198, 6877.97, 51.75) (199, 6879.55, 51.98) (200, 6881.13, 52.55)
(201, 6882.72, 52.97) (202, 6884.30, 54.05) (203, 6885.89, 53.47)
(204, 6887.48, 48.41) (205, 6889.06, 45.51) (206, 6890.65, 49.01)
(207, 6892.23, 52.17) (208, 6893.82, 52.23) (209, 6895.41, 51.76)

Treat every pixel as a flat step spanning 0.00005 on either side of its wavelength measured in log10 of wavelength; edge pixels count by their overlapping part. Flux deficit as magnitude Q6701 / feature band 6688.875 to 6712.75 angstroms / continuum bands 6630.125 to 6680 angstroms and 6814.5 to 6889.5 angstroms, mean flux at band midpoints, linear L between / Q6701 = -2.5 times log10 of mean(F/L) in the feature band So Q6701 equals 0.05 mag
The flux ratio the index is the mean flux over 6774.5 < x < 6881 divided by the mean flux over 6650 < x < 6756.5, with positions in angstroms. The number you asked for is 1.0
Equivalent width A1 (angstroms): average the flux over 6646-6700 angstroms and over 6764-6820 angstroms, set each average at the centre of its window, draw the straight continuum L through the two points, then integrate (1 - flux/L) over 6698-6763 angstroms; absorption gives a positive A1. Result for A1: 1.3 angstroms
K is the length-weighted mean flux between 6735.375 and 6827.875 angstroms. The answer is 52.7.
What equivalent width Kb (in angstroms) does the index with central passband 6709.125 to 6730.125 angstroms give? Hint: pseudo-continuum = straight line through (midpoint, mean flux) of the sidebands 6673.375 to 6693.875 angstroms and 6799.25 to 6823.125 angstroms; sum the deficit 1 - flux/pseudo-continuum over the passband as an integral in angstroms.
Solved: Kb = 0.0 angstroms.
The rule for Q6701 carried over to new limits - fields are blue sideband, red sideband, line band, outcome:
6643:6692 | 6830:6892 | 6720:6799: 0.01 mag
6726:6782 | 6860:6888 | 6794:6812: -0.05 mag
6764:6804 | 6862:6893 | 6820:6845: 0.04 mag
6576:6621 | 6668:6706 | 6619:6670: -0.02 mag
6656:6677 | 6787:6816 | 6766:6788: 0.02 mag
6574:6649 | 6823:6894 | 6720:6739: 0.04 mag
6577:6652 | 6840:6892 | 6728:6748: 0.05 mag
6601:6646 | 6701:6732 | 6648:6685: 0.01 mag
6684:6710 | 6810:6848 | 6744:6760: -0.01 mag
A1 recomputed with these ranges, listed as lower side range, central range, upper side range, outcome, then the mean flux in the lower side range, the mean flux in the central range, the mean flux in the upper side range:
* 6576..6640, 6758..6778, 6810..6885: 0.6 angstroms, 55.8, 52.1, 52.5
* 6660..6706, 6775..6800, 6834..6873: -0.5 angstroms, 52.6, 54.1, 53.4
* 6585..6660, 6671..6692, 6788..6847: 0.5 angstroms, 55.4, 53.3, 52.7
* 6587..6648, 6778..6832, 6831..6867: 0.6 angstroms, 55.4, 53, 53.2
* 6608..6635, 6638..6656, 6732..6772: 0.0 angstroms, 55.5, 54.8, 51.6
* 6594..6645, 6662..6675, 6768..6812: 0.2 angstroms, 55.9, 54.2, 53.8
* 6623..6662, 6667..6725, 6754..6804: 1.6 angstroms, 55.4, 52.9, 52.8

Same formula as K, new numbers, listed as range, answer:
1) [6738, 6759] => 52.3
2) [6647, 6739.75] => 52.8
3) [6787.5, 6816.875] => 54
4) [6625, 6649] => 55.7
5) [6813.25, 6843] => 51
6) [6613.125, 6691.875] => 54.5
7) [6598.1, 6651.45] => 55.6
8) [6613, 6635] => 55.8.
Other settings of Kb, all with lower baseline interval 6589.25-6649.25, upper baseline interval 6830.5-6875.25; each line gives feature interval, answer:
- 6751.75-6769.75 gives 0.9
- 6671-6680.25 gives -0.1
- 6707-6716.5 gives 0.3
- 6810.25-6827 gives 0.5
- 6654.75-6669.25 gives 0.4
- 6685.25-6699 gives 0.9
